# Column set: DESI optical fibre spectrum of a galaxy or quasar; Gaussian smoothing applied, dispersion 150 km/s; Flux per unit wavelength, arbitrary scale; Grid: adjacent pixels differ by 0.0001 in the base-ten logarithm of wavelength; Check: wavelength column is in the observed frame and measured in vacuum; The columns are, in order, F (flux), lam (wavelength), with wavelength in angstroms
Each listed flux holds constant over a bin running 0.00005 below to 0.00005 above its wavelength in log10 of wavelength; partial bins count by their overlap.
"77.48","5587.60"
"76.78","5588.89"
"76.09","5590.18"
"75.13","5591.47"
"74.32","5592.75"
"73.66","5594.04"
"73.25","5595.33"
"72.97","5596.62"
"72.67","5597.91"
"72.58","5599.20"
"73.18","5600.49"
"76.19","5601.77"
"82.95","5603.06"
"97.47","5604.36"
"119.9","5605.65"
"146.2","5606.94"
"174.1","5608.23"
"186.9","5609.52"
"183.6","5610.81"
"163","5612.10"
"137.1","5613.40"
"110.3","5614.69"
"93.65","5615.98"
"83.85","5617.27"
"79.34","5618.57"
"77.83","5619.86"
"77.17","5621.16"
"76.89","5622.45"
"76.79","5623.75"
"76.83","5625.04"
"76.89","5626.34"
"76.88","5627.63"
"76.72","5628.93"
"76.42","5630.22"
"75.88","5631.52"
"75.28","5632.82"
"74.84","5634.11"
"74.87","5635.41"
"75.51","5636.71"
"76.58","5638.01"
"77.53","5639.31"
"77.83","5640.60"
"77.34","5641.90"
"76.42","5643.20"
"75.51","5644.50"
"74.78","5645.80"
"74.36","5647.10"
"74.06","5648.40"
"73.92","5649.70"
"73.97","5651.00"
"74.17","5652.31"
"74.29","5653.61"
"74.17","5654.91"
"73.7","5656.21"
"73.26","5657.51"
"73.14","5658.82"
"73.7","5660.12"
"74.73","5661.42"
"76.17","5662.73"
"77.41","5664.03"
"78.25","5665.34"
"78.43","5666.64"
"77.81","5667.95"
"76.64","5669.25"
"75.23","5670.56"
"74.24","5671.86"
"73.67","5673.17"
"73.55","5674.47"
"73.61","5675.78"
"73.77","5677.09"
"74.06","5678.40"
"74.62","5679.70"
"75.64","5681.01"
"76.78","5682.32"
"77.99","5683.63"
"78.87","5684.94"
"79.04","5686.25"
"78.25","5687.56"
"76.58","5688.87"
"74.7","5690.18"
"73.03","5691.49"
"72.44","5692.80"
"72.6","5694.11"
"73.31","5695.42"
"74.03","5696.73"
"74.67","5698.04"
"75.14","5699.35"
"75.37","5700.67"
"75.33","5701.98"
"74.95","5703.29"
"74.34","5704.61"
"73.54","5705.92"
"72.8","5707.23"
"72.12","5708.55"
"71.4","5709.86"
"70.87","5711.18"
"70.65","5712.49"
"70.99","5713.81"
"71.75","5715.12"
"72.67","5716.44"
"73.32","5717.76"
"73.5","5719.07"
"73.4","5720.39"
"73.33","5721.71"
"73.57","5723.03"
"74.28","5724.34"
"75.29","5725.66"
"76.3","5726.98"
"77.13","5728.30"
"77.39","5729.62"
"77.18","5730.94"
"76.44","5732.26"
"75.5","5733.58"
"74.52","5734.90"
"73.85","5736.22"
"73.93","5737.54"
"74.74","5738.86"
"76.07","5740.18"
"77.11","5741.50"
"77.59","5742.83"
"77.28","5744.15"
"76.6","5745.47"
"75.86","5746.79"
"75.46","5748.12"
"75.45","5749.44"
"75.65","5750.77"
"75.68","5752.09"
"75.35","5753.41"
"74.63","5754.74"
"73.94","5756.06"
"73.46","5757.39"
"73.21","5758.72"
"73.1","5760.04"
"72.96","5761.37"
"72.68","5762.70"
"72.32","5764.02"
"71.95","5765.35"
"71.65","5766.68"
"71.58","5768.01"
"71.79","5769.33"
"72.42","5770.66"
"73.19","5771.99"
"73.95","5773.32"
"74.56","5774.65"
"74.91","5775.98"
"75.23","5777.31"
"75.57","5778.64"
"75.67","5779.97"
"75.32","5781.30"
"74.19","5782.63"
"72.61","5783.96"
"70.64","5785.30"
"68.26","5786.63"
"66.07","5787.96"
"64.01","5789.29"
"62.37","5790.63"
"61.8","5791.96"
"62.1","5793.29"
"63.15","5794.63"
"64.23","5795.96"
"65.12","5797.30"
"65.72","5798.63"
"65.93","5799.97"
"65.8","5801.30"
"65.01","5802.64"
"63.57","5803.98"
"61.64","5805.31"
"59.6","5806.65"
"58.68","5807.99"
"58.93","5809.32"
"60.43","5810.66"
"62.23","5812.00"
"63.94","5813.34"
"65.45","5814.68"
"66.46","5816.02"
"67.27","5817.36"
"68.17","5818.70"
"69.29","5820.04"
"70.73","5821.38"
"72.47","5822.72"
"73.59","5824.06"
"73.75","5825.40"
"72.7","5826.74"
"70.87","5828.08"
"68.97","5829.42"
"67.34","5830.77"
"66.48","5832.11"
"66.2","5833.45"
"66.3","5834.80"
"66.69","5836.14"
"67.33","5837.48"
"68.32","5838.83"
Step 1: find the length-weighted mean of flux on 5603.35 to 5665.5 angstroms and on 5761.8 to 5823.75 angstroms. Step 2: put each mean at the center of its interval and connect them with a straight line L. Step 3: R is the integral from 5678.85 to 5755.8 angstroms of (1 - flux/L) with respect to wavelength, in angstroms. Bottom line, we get 3.3 angstroms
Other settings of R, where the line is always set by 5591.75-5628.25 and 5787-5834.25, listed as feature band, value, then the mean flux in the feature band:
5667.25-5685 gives 2.6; 75.3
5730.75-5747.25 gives 0.4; 75.9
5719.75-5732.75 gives 0.7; 75.4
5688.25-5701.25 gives 1.7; 74.2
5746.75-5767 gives 0.2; 73.9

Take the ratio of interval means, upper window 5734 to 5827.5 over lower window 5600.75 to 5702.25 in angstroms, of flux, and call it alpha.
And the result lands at 0.84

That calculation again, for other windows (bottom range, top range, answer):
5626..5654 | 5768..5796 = 0.93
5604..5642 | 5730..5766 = 0.76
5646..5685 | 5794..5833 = 0.88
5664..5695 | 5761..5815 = 0.90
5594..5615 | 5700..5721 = 0.64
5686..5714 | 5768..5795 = 0.95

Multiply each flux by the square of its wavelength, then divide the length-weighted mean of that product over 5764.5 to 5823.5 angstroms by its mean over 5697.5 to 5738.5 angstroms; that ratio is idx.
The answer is 0.94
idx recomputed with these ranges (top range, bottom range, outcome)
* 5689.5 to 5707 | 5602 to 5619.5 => 0.61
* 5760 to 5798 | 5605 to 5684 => 0.86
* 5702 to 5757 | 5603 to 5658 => 0.85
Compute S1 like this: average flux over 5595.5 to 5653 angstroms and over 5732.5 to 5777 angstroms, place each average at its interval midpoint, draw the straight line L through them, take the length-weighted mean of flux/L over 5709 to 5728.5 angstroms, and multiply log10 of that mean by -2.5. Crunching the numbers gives 0.082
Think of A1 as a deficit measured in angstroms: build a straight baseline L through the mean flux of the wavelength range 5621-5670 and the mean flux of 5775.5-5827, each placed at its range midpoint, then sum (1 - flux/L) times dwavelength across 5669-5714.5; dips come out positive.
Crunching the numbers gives -0.7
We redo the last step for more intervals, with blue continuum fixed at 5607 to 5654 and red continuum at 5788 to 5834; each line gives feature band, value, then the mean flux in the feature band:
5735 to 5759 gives -0.2 angstroms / 75.3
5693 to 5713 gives 1.9 angstroms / 73.4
